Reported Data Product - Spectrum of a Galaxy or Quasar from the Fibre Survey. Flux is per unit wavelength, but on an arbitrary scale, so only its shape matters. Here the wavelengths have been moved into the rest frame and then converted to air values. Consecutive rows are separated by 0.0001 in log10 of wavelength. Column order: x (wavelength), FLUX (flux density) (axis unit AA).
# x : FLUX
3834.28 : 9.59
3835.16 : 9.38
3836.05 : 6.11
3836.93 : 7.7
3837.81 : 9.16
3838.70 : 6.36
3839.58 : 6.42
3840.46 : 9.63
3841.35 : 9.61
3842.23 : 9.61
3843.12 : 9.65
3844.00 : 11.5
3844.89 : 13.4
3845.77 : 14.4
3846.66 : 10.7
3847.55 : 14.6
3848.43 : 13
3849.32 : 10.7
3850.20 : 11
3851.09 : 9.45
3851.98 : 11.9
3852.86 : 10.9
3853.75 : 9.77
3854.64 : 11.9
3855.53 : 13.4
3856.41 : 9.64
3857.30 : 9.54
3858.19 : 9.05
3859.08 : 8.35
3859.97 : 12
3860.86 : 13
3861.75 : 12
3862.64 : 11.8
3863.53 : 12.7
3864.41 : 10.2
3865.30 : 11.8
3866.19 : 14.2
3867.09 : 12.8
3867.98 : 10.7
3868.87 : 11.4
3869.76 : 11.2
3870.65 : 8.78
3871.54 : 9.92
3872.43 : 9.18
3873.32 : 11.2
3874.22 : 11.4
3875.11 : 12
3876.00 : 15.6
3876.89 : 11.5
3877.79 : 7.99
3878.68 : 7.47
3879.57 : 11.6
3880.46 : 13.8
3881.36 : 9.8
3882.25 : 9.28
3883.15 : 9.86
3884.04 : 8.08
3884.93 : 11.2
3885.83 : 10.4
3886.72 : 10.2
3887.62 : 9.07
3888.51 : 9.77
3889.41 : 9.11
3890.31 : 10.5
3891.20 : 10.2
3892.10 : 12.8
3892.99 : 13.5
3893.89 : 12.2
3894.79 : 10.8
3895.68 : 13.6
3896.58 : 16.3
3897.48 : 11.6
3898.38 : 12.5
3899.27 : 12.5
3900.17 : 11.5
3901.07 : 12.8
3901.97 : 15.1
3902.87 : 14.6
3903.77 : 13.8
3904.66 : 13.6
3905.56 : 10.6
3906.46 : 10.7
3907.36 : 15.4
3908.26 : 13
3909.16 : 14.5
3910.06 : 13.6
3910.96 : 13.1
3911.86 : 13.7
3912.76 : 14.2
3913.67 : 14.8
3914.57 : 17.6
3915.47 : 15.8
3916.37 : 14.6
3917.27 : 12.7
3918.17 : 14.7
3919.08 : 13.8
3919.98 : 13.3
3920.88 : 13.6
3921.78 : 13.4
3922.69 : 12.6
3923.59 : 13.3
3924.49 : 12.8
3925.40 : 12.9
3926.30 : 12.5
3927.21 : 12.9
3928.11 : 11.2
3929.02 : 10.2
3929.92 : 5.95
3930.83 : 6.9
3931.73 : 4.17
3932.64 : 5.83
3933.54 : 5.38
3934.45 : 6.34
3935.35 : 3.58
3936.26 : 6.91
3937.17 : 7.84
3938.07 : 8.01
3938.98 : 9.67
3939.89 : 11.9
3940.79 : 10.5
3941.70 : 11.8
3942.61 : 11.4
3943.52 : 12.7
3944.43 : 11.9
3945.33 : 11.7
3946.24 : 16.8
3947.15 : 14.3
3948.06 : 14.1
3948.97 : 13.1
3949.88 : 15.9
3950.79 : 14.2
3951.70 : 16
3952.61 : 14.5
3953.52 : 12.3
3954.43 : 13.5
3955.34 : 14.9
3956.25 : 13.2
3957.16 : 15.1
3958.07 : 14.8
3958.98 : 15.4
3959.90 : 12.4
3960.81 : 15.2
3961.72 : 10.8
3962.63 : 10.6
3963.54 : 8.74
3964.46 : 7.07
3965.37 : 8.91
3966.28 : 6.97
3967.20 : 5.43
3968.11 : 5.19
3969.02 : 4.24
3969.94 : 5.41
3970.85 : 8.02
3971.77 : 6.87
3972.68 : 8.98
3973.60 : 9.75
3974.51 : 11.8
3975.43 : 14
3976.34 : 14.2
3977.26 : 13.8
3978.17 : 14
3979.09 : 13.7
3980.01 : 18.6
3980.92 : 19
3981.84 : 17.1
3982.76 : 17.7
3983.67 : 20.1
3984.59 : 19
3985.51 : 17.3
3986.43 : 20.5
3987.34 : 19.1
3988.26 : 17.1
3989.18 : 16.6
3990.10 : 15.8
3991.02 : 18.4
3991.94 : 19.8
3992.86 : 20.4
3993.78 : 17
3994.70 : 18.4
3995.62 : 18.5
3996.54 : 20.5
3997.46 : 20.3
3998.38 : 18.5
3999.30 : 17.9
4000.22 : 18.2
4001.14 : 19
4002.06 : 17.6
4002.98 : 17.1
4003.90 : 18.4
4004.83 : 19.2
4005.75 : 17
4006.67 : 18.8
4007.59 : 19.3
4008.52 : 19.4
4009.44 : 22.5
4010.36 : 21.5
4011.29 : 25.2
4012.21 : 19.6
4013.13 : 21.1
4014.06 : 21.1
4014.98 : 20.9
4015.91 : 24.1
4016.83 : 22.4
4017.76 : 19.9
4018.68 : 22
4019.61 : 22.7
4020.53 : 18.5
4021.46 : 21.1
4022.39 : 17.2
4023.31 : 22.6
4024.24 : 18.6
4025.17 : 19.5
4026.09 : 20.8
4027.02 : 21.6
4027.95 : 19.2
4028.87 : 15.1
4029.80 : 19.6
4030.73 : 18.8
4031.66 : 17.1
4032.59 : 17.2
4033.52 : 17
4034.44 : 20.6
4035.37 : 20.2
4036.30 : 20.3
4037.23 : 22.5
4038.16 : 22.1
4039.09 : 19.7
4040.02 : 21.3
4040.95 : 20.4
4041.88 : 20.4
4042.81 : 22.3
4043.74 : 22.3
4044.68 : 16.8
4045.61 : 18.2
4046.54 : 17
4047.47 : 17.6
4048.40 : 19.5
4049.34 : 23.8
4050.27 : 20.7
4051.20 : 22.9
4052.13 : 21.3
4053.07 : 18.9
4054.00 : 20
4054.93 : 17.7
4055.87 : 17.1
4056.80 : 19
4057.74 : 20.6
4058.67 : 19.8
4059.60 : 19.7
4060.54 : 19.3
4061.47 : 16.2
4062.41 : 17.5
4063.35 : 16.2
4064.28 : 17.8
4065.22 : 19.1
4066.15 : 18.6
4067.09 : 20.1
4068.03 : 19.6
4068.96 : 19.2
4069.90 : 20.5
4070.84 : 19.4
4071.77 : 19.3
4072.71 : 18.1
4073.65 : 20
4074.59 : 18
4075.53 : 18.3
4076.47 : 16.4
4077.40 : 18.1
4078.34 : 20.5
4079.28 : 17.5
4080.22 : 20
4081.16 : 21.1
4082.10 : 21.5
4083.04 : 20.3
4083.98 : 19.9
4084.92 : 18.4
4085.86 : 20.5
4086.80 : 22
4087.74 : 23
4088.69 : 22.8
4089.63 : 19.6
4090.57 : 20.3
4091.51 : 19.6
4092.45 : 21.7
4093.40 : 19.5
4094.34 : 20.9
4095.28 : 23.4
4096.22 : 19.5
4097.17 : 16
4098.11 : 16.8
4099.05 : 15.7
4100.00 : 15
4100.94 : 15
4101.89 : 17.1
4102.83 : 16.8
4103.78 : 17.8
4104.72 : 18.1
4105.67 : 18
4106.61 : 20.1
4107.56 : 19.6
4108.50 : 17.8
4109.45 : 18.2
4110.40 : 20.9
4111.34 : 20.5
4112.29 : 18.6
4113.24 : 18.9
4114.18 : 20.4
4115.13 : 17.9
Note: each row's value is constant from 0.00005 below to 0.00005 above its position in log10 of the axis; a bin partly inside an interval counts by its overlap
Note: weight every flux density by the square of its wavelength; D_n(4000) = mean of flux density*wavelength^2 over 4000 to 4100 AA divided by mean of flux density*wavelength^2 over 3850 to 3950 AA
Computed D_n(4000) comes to 1.8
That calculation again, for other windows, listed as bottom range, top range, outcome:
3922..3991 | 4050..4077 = 1.65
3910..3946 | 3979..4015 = 1.75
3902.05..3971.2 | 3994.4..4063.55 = 1.78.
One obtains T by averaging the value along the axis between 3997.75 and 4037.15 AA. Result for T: 19.8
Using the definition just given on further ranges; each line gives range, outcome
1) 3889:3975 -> 11.6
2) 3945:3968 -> 12.5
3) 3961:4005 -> 14.7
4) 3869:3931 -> 12.1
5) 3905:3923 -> 13.8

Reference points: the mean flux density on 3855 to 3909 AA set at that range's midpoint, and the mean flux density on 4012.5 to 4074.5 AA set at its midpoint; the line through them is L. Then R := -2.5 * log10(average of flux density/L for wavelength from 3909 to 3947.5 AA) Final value 0.195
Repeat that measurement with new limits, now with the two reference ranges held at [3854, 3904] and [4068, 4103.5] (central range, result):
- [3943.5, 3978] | 0.23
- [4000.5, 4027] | -0.22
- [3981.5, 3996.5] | -0.18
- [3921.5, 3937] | 0.40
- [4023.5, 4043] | -0.15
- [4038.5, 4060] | -0.12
